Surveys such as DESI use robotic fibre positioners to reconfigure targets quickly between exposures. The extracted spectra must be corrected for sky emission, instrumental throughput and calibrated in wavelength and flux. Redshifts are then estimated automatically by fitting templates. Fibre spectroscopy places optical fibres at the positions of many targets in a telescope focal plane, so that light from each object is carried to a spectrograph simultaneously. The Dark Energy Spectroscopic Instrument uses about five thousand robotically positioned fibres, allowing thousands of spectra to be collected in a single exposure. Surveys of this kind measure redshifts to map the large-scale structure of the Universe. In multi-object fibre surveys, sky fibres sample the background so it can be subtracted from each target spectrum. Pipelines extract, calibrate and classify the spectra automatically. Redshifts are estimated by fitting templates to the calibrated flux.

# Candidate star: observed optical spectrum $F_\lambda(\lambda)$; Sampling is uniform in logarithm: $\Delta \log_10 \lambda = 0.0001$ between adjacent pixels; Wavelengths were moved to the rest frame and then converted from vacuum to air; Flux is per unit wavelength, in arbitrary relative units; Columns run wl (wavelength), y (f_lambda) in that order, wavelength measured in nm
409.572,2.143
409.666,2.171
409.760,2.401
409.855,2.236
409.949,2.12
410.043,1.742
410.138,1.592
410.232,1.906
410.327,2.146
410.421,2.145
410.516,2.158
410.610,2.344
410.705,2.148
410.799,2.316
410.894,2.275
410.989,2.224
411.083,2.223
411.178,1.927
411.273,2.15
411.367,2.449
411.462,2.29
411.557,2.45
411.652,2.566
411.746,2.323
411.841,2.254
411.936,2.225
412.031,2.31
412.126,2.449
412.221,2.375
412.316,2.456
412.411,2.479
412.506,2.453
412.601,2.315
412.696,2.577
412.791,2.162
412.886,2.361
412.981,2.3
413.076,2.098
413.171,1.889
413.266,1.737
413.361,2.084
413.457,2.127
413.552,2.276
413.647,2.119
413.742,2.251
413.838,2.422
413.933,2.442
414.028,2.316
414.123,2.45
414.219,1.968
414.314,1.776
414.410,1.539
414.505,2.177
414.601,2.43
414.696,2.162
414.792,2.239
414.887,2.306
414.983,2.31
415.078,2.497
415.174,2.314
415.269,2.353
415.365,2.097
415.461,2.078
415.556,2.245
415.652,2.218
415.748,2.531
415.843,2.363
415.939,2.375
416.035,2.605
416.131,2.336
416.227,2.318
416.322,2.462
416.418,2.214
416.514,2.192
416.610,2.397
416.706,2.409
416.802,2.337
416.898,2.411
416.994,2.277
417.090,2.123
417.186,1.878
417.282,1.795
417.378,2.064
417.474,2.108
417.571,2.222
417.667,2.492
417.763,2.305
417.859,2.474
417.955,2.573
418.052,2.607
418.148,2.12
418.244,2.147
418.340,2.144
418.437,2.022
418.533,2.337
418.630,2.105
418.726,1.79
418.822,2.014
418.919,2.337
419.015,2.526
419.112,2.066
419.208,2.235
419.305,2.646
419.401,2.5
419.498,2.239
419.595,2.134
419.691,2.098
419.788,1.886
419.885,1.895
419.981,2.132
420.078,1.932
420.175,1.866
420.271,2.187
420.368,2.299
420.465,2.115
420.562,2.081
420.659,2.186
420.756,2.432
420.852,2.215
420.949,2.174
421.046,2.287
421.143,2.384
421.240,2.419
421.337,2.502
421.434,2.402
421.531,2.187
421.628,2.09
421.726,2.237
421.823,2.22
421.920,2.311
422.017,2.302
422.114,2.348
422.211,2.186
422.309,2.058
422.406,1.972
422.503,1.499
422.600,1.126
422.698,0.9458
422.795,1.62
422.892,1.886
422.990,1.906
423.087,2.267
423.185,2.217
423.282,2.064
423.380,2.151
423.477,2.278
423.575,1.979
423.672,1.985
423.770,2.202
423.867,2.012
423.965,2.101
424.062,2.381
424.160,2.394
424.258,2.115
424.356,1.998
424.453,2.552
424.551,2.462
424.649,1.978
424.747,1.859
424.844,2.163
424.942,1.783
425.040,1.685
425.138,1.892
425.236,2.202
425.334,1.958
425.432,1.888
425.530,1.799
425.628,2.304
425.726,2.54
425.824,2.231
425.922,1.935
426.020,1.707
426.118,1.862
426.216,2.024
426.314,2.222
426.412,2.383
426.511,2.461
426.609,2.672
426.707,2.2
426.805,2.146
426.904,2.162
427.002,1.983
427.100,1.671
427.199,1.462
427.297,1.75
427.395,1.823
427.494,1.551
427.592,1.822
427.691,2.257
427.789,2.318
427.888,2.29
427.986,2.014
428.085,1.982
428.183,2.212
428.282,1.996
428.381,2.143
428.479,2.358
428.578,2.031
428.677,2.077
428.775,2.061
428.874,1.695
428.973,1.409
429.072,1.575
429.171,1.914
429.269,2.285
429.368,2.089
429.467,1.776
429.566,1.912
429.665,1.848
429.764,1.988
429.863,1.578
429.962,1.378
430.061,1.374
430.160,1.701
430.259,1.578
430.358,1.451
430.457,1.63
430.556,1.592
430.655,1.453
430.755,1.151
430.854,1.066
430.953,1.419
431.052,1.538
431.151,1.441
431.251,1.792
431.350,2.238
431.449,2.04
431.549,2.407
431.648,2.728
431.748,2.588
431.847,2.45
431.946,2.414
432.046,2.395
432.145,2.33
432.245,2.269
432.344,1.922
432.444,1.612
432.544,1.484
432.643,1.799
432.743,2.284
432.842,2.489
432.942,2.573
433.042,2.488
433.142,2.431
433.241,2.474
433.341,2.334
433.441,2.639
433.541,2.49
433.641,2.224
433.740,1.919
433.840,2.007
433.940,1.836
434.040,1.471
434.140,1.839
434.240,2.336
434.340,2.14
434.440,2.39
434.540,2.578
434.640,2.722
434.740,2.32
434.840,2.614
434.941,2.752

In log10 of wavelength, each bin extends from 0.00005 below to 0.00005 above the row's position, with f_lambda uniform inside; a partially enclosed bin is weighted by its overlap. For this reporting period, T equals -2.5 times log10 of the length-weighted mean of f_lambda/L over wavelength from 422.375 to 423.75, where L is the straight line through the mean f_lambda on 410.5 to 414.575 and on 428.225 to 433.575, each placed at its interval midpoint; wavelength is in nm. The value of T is 0.125 mag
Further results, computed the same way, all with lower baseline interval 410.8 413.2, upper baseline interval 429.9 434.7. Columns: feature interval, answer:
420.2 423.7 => 0.04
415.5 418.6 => -0.02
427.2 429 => 0.05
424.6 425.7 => 0.08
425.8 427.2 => 0.00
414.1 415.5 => 0.05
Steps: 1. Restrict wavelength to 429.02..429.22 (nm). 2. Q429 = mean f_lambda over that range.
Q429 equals 1.74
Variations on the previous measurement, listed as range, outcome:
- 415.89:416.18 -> 2.43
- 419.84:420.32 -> 2.01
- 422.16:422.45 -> 2.07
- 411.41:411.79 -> 2.41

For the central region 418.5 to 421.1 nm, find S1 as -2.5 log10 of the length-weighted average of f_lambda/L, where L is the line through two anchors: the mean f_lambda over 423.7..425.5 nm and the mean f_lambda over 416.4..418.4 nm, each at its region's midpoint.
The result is 0.01 mag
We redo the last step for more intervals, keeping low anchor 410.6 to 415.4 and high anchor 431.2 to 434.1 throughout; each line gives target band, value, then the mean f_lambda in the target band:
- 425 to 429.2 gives 0.10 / 2.02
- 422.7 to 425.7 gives 0.09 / 2.06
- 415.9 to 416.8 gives -0.06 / 2.37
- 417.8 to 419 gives 0.00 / 2.23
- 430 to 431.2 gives 0.46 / 1.45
